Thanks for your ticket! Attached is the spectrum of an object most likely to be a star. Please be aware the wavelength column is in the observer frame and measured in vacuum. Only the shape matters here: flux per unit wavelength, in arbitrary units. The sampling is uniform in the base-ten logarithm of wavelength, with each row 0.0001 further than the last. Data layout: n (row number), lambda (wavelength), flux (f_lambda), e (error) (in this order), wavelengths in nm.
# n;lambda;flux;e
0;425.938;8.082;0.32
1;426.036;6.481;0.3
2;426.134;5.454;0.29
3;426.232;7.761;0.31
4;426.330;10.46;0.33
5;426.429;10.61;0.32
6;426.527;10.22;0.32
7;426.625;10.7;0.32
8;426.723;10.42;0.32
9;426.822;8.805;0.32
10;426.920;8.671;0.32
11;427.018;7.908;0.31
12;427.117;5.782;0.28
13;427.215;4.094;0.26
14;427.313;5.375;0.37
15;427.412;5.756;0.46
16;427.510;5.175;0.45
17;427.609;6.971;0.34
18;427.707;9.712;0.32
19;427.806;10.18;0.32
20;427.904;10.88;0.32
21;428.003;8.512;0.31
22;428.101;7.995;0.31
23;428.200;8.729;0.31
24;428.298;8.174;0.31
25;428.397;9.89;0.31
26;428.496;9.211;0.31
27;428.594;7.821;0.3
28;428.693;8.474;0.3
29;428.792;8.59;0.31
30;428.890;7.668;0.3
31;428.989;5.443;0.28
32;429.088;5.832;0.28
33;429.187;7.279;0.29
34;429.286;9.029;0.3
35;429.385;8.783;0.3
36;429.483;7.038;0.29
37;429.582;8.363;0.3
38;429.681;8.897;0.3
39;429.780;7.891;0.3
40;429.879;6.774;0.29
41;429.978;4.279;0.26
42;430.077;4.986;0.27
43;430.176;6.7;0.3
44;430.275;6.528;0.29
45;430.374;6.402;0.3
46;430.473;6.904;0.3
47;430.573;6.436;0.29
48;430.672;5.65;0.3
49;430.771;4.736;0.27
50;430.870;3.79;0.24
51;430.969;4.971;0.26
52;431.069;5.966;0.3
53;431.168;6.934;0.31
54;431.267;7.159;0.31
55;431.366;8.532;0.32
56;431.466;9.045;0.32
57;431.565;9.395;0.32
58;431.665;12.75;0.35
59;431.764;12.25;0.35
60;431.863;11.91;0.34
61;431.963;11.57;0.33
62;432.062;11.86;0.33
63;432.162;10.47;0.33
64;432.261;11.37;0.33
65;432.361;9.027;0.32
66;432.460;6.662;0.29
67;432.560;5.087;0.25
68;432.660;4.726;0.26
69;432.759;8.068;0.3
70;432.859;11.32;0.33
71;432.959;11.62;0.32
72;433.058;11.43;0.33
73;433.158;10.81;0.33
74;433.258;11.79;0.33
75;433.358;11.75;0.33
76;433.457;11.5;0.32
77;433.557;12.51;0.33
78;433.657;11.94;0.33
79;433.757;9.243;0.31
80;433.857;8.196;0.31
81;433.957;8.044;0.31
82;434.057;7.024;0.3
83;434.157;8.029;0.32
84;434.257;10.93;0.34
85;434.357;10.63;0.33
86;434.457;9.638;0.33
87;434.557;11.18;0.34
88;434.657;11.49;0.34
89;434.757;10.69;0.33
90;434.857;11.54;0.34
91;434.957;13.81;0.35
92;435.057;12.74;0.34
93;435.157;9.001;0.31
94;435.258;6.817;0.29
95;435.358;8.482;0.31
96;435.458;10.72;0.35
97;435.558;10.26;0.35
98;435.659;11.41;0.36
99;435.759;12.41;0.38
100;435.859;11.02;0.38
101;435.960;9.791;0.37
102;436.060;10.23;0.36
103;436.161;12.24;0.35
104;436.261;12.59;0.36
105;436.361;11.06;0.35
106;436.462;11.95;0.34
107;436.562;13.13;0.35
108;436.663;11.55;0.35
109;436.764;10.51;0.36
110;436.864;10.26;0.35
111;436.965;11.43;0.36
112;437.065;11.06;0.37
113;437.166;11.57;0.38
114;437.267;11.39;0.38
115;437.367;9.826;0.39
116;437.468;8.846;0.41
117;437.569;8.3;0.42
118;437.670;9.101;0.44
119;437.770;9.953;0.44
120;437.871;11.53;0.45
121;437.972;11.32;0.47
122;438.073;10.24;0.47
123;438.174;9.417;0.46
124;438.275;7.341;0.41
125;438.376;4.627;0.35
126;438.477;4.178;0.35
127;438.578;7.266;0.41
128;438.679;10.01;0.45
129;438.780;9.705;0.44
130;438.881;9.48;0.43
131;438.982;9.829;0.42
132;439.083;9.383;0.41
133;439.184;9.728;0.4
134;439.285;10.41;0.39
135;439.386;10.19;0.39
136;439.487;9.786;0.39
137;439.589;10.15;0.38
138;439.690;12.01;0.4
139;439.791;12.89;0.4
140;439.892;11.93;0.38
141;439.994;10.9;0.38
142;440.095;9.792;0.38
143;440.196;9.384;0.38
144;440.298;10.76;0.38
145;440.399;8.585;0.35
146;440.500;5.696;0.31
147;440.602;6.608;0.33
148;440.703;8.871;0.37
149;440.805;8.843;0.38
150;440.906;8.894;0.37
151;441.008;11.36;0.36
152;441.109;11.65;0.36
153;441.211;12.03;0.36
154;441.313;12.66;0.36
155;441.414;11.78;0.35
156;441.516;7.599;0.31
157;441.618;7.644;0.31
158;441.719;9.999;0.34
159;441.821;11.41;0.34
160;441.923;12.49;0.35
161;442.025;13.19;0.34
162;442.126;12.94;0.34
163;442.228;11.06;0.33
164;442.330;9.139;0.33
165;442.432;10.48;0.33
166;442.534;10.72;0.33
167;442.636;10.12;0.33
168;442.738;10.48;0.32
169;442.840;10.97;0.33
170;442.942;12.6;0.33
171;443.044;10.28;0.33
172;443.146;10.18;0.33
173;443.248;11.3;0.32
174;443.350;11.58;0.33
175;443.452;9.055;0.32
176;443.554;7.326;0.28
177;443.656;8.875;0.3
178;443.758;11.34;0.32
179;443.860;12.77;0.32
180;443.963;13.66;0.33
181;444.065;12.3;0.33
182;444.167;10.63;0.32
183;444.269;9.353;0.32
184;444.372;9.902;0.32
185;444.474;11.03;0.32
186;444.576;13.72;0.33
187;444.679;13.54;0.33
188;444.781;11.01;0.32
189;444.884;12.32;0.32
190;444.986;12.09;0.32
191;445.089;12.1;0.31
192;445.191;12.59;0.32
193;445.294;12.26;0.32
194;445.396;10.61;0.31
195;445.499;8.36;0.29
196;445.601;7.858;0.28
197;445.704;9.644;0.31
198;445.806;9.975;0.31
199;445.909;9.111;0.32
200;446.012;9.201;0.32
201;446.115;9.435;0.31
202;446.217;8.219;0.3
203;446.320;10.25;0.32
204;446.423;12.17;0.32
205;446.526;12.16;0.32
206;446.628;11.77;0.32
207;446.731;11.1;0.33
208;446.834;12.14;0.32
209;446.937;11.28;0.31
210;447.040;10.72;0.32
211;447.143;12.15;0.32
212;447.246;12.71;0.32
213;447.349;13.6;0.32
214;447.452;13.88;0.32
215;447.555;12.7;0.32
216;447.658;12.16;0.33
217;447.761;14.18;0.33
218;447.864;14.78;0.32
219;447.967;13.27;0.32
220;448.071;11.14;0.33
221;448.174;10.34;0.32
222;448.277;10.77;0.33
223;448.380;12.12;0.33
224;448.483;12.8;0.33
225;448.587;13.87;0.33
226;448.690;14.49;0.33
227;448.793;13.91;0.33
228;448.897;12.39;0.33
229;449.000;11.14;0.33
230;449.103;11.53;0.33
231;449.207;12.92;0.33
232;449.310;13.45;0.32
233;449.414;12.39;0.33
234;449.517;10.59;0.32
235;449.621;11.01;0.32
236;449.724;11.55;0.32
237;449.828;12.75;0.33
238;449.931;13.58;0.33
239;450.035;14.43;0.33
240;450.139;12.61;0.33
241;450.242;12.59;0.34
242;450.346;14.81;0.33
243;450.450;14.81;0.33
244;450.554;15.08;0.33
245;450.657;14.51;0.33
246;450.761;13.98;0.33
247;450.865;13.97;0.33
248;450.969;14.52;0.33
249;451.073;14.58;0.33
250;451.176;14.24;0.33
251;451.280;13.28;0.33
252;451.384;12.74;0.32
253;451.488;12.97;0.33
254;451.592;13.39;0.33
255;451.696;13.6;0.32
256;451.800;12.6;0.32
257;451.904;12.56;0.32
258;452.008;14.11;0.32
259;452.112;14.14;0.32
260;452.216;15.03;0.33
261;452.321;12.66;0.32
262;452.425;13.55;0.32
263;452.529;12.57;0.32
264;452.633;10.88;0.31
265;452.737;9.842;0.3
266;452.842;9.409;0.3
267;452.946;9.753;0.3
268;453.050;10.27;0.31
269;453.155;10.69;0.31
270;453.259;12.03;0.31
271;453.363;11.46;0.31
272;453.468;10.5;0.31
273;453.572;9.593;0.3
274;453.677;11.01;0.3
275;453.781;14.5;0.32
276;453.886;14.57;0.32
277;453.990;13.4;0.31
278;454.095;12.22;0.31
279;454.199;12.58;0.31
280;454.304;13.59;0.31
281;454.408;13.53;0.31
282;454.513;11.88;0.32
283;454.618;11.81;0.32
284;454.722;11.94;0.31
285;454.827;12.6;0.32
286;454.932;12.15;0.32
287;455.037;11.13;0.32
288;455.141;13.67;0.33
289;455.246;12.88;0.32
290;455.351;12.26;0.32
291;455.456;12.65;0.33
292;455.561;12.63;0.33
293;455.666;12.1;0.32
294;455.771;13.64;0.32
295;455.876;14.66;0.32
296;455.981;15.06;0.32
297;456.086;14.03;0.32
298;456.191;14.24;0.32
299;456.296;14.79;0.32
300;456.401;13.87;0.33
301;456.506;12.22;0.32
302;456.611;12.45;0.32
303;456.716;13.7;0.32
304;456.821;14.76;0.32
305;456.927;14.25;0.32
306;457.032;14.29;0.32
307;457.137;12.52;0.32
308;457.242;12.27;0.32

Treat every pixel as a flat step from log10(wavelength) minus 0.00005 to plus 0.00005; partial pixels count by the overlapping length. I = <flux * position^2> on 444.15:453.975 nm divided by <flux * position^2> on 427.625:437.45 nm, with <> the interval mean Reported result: 1.41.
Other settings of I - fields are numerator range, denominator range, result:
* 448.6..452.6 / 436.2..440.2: 1.39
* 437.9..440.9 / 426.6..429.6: 1.23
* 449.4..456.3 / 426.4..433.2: 1.75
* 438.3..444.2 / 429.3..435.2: 1.18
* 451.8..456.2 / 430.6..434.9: 1.46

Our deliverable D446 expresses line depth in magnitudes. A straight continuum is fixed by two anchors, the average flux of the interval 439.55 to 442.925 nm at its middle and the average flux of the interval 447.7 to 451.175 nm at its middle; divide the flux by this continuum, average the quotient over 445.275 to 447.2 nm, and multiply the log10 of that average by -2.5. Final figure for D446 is 0.16 mag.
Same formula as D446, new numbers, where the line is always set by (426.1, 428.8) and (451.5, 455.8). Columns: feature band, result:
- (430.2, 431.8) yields 0.213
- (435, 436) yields -0.082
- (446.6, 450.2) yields -0.086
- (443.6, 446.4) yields 0.016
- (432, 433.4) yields -0.069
